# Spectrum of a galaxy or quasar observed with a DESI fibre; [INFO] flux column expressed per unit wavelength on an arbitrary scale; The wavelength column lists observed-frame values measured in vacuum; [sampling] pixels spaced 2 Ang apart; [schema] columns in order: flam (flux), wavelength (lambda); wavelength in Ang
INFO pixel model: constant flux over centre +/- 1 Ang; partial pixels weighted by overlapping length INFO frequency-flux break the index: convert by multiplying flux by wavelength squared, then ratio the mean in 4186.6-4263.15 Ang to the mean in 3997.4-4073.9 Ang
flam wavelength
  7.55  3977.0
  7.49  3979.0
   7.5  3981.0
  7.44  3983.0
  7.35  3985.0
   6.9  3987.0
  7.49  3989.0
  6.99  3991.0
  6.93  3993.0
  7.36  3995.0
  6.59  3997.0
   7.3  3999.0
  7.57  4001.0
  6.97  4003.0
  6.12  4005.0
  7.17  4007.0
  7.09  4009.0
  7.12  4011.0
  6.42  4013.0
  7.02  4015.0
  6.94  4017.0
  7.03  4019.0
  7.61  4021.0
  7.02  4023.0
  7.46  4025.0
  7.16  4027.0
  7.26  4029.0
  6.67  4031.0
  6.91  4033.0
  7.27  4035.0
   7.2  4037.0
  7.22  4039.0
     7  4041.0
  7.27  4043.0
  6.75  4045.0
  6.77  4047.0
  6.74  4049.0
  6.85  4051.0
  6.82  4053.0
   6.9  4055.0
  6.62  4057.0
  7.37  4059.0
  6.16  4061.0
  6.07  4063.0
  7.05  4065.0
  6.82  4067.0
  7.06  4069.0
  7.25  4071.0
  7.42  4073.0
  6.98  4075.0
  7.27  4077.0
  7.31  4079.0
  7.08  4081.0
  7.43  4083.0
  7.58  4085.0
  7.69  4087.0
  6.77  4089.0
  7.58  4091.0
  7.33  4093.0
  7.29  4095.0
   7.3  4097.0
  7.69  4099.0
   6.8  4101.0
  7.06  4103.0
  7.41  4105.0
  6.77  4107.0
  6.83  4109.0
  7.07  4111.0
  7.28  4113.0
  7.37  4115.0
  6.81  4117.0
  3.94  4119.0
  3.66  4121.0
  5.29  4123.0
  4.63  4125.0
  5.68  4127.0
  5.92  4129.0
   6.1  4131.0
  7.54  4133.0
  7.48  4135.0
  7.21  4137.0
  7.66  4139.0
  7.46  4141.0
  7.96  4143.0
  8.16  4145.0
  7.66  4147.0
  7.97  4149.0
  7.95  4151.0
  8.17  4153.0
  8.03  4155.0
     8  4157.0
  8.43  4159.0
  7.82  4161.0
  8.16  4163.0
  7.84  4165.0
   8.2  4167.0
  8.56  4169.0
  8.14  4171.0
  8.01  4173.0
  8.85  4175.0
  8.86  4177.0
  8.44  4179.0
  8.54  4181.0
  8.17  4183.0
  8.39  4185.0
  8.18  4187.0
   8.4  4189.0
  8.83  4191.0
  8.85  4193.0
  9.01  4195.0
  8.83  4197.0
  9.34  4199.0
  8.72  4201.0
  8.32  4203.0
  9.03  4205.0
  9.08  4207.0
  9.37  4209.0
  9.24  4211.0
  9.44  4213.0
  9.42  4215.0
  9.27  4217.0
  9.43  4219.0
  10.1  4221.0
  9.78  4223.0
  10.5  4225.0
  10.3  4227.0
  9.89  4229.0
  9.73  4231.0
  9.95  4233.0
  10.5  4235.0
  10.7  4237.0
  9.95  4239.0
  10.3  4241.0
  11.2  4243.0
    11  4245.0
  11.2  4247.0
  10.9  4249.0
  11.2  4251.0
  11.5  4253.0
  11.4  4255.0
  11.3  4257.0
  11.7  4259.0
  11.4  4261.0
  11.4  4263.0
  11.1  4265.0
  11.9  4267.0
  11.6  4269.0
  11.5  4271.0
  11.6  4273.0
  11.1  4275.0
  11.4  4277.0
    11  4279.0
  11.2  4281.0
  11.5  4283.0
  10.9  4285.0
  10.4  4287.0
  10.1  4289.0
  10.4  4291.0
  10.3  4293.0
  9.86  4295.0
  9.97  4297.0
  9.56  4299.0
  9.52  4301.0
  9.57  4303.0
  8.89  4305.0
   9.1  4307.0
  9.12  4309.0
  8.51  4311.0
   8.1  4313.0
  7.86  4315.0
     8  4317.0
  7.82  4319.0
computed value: 1.57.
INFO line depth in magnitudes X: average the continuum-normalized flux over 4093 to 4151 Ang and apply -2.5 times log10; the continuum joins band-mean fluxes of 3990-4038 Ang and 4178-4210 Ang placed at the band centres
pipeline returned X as 0.181 mag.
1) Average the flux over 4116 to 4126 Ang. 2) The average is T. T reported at 4.87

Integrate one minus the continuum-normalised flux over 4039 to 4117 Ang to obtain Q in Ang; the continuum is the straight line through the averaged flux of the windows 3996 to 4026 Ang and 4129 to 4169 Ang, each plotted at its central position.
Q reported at 3.25 Ang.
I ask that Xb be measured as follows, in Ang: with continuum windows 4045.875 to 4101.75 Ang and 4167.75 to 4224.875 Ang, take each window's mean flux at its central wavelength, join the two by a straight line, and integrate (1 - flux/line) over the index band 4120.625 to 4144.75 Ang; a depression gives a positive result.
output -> 4.42 Ang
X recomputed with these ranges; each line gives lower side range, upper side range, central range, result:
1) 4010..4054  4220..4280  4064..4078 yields 0.087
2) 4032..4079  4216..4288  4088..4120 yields 0.138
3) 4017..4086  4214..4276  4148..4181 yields 0.122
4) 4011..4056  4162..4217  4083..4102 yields 0.044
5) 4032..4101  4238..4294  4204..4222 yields 0.073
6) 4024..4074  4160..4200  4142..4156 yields 0.017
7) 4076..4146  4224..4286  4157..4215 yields 0.049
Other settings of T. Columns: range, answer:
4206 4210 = 9.22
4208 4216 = 9.37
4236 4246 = 10.6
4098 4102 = 7.25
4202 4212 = 9.01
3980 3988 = 7.3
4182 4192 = 8.39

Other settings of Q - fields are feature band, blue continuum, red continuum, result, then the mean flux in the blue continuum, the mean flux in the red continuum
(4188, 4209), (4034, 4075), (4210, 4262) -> 1.8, 6.93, 10.4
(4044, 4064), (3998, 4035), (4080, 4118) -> 1.2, 7.05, 7.22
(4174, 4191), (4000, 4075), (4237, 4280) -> 2.2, 6.98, 11.2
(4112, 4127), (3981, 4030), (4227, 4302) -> 5.4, 7.1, 10.8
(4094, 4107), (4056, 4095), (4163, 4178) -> 0.4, 7.1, 8.34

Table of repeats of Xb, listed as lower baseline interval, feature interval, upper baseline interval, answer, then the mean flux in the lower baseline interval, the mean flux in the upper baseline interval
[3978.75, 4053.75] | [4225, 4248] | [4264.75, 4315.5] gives -1.93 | 7.07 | 10.2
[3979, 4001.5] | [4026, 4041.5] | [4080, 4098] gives 0.40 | 7.22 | 7.34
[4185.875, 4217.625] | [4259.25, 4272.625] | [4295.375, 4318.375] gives -3.83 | 8.95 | 8.93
